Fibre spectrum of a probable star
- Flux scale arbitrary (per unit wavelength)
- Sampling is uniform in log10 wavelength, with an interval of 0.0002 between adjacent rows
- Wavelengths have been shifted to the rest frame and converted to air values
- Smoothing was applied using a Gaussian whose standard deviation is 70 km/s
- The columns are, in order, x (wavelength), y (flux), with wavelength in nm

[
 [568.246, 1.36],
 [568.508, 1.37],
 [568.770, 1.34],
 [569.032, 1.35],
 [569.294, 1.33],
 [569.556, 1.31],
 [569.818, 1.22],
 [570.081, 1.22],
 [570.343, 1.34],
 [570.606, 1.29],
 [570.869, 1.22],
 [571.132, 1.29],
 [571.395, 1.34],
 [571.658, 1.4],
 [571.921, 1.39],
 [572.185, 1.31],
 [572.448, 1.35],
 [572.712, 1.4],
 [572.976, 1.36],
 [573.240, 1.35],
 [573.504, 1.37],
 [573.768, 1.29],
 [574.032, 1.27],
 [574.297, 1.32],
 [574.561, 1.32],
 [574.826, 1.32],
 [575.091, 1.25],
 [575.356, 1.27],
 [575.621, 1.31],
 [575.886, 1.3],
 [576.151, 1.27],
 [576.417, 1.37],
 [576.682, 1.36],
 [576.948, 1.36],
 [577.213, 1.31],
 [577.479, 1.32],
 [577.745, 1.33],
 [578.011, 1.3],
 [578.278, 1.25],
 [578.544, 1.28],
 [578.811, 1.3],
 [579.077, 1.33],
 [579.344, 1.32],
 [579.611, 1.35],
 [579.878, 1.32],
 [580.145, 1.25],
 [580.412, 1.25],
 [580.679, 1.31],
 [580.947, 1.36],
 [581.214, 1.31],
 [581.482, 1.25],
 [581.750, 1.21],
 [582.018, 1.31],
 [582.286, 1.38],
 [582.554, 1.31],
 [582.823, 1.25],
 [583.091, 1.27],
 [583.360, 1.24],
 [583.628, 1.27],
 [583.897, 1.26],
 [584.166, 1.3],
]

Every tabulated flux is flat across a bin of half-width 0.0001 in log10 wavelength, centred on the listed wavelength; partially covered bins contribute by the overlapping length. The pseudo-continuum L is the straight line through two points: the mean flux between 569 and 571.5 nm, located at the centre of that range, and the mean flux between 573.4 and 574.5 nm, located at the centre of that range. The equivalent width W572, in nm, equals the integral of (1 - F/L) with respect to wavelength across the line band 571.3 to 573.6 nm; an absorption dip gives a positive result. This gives -0.11 nm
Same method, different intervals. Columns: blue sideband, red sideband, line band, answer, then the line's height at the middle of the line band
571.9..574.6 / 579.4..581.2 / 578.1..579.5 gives 0.02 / 1.31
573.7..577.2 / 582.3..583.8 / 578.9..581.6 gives -0.03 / 1.29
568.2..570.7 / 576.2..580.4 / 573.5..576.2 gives 0.03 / 1.31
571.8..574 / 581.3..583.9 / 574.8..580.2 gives 0.02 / 1.31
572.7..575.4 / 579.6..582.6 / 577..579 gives 0.01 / 1.31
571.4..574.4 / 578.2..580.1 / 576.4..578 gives -0.02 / 1.32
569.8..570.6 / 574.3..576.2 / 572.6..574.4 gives -0.07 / 1.29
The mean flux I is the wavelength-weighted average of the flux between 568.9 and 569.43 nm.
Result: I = 1.34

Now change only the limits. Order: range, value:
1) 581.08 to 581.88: 1.26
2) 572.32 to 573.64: 1.37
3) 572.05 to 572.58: 1.33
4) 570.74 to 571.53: 1.28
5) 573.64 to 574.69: 1.3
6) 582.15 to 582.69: 1.34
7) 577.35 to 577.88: 1.33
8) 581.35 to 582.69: 1.29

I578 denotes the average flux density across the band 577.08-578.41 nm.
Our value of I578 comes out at 1.3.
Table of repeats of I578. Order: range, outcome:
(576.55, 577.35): 1.34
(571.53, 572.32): 1.37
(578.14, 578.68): 1.26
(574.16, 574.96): 1.32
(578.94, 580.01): 1.33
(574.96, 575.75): 1.28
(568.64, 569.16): 1.34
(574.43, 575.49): 1.29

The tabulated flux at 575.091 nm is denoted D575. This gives 1.25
